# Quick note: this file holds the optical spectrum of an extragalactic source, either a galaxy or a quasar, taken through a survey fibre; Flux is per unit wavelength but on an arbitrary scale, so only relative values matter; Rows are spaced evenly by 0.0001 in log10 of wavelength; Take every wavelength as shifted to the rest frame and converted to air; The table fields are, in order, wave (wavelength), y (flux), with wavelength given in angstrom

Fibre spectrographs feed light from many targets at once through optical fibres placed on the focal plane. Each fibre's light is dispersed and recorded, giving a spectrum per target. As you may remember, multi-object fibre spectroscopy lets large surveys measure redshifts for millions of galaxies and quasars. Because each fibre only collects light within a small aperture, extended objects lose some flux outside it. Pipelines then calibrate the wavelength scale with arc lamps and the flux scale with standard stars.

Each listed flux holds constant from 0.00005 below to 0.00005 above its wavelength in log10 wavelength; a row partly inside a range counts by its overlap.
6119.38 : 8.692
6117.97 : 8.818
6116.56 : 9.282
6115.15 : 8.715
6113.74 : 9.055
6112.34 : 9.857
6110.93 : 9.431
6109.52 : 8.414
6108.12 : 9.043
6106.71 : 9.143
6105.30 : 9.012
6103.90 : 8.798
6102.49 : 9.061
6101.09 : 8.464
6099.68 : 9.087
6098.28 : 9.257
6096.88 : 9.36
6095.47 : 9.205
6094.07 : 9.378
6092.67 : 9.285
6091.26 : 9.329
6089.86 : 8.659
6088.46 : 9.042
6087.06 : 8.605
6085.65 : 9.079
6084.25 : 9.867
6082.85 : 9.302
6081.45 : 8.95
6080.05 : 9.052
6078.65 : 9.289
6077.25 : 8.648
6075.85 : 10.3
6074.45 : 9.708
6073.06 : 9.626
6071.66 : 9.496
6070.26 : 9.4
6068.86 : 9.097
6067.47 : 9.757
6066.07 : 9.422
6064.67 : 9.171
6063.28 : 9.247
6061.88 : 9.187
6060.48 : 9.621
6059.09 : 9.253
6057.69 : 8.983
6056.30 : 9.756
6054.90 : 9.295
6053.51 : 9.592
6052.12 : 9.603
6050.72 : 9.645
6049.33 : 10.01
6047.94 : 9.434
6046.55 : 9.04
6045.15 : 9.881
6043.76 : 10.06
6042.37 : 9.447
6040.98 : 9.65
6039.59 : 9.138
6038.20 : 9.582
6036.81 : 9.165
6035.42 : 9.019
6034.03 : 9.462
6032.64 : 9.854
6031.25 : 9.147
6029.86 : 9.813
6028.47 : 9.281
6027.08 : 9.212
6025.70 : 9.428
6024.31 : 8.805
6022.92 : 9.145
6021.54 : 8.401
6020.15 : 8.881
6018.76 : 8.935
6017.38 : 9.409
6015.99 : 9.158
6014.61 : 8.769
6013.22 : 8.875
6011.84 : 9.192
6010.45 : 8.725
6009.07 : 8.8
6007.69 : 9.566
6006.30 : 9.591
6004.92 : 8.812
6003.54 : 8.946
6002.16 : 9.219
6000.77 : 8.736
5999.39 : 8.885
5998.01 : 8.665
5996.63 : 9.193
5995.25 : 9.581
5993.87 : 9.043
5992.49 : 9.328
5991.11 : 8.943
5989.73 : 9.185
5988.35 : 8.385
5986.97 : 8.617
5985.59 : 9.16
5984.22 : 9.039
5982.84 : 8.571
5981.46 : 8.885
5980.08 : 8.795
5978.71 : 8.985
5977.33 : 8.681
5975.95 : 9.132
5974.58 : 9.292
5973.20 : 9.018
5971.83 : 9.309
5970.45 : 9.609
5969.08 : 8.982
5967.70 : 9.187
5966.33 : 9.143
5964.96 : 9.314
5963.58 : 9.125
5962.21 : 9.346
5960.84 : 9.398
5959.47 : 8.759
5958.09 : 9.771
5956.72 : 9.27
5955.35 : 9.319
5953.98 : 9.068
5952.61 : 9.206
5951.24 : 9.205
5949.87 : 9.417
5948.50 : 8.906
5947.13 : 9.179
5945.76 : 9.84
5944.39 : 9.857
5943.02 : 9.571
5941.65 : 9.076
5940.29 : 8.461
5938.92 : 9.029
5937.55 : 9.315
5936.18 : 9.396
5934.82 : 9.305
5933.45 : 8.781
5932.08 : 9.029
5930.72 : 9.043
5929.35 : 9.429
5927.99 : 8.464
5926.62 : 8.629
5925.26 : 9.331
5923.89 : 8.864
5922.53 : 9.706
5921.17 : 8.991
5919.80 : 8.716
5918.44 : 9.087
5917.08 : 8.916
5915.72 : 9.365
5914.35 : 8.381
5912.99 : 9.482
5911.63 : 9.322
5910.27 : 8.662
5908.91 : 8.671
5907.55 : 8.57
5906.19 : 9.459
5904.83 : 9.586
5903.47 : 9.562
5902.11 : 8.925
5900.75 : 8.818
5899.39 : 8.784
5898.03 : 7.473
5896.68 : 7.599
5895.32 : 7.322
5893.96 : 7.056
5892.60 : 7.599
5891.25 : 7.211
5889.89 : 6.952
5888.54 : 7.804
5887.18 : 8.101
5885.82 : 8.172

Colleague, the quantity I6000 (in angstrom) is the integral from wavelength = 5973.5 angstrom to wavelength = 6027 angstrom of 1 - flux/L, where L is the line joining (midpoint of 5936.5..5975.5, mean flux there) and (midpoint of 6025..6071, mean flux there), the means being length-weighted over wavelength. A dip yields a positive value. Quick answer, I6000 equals 2.0 angstrom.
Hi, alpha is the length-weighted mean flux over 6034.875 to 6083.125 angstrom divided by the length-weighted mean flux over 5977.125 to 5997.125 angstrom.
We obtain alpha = 1.05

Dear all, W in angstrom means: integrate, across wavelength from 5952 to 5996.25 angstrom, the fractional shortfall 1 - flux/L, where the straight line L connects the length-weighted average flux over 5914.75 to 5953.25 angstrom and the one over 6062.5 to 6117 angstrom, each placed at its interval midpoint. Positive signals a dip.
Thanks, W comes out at 0.2 angstrom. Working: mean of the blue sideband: 9.14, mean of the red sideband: 9.2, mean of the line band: 9.11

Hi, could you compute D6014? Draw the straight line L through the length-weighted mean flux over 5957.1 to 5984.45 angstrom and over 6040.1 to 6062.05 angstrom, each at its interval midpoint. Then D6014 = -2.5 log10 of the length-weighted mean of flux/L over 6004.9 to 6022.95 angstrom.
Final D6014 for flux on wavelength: 0.04 mag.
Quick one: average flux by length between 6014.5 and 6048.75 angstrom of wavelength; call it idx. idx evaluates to 9.3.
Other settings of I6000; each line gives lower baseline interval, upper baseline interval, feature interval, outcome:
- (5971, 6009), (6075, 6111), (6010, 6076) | -2.1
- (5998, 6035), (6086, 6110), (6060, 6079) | -0.8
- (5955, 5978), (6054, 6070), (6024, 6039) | -0.1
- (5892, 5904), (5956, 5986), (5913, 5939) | -1.7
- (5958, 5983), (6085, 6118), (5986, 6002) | 0.2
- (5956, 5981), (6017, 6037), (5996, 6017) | 0.4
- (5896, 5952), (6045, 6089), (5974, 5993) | 0.5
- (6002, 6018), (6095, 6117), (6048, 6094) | -1.4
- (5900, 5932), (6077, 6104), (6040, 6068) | -1.3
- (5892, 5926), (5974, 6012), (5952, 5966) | -0.6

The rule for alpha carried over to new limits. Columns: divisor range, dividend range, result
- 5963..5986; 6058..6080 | 1.04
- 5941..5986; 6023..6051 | 1.03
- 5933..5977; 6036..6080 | 1.02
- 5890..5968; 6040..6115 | 1.04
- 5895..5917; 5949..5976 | 1.05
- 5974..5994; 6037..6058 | 1.07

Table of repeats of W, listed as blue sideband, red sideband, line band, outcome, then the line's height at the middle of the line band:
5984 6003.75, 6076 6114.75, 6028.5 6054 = -1.3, 9.05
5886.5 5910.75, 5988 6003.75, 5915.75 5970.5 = -3.7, 8.59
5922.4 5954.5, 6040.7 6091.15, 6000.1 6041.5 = 0.7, 9.31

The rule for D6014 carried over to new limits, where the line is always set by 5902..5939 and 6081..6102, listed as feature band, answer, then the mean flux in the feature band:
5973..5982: 0.02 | 8.97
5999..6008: 0.00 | 9.09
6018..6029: 0.01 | 9.01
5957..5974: -0.02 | 9.25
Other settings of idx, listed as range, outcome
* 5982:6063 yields 9.21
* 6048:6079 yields 9.46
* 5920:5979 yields 9.18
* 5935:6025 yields 9.1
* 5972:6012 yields 9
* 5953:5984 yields 9.13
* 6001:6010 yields 9.12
